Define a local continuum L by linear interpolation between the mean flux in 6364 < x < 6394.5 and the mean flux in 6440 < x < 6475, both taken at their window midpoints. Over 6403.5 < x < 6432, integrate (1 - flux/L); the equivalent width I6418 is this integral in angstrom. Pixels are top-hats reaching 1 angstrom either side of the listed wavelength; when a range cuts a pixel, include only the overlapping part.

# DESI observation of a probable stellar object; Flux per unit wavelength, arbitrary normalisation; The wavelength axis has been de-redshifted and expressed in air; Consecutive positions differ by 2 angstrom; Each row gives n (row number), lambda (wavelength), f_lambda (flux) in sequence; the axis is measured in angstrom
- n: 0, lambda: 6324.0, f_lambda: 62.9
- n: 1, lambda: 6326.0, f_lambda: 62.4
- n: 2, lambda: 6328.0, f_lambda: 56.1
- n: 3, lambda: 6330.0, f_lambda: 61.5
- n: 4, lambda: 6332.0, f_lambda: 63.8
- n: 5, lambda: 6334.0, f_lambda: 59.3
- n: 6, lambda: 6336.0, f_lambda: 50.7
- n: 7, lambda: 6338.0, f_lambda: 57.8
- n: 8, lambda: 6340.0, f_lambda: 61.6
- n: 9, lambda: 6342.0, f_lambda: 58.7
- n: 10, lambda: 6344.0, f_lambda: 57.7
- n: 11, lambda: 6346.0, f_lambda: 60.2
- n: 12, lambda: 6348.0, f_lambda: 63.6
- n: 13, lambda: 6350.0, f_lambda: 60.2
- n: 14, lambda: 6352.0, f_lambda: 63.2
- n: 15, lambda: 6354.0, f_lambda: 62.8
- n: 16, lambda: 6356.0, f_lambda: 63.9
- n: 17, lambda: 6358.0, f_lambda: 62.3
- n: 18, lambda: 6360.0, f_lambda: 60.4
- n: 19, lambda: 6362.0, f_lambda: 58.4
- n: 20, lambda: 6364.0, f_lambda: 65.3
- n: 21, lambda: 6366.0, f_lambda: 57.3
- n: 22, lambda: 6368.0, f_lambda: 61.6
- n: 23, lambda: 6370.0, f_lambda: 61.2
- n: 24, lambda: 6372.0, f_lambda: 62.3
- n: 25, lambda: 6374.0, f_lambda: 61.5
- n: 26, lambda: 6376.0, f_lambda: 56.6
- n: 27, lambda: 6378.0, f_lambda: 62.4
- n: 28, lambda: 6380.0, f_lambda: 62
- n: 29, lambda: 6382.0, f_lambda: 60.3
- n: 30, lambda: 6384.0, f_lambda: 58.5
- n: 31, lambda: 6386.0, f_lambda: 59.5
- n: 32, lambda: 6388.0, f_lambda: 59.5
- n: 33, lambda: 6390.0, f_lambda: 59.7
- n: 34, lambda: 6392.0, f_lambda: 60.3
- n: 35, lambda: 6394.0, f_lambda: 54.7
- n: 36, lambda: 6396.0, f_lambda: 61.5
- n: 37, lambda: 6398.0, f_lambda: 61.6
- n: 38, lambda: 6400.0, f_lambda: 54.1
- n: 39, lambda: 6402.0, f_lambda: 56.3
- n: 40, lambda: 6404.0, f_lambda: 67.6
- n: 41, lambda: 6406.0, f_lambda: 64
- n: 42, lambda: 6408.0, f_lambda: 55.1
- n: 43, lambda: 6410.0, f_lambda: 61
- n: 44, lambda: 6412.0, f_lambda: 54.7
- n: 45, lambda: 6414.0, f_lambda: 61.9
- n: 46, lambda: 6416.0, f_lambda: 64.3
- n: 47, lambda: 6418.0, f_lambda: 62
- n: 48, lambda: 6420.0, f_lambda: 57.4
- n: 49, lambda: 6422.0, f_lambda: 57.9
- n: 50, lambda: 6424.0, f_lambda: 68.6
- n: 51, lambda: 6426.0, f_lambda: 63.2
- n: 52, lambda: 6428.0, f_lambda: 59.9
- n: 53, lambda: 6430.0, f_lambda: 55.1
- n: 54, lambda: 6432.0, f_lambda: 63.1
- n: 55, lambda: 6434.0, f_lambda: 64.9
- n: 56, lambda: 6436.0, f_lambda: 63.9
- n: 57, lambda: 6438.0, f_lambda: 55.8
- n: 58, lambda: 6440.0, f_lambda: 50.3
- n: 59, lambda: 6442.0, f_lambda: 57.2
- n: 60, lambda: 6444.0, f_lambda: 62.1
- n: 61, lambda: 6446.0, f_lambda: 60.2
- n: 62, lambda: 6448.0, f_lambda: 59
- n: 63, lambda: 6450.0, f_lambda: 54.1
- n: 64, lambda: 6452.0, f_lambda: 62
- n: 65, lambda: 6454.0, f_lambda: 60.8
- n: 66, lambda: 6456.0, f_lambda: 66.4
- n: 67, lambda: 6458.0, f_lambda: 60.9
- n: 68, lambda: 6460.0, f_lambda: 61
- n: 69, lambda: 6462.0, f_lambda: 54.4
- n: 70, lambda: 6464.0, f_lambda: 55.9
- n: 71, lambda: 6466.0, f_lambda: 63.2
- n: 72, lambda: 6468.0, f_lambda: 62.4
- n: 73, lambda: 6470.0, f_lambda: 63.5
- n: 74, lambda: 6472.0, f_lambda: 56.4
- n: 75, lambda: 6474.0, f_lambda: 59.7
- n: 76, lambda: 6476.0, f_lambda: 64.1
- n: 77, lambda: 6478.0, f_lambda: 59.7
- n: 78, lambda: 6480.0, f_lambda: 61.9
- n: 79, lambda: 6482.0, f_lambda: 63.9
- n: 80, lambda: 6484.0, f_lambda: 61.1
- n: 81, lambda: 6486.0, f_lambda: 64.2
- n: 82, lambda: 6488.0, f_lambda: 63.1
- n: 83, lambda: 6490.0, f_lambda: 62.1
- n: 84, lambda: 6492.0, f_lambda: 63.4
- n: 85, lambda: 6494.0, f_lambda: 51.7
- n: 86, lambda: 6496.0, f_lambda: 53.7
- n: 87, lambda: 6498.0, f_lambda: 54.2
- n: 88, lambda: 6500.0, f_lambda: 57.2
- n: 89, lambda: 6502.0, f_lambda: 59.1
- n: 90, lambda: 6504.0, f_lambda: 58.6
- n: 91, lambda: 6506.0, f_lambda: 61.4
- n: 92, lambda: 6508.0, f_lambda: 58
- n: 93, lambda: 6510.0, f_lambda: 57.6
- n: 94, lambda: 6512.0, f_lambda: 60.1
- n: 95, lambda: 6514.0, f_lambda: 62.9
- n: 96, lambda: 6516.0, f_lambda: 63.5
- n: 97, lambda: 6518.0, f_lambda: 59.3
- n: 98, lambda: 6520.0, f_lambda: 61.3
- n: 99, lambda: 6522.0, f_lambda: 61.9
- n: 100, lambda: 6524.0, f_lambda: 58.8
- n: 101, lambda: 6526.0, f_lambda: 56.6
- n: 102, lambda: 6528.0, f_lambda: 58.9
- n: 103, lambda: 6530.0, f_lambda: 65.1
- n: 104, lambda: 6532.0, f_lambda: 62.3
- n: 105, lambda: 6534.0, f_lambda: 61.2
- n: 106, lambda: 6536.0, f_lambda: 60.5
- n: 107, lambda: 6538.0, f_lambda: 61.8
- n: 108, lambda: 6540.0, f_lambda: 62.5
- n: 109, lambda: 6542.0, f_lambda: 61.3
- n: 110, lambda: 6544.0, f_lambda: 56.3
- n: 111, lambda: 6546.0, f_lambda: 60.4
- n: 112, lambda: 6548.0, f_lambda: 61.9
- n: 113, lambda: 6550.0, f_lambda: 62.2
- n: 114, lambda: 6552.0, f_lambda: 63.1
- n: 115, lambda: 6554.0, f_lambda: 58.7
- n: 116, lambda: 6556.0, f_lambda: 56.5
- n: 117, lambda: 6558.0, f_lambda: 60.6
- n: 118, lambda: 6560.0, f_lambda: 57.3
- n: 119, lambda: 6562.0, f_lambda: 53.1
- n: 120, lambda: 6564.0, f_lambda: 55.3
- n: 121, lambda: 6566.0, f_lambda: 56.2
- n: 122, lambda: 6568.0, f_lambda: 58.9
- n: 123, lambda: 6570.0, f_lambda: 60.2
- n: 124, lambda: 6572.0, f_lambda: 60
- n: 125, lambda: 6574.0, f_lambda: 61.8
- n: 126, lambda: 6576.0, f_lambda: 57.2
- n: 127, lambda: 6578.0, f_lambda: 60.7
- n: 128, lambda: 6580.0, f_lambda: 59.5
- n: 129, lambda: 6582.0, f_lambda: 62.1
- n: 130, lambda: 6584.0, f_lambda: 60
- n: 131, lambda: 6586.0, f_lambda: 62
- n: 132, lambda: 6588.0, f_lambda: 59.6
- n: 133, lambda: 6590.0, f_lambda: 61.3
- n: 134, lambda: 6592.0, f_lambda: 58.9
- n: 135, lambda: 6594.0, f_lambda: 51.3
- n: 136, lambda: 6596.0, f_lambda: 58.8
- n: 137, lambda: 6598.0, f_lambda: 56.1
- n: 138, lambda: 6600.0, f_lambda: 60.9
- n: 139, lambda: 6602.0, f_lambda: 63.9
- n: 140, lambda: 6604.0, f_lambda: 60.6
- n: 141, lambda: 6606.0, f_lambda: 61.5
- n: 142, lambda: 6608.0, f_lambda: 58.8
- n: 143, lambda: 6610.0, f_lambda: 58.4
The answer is -0.5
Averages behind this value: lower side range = 60.1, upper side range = 59.7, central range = 60.9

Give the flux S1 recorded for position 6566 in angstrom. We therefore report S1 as 56.2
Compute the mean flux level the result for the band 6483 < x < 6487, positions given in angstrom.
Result 62.7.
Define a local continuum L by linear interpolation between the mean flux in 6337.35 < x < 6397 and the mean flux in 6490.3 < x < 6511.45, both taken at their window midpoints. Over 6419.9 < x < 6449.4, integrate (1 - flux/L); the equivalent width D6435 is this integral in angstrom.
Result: -0.4 angstrom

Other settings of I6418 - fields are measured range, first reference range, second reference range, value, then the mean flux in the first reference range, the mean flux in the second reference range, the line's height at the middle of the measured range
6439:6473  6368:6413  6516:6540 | 0.5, 59.8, 60.9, 60.3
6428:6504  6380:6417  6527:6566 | 0.1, 59.8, 59.9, 59.8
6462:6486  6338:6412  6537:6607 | -0.4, 60.4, 59.5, 59.9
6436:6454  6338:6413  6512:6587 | 0.6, 60.3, 60.1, 60.2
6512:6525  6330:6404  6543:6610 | -0.4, 60.1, 59.3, 59.5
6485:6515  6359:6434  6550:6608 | 0.3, 60.4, 59.2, 59.7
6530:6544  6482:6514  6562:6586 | -0.5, 59.3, 59.1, 59.2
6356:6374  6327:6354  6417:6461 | -0.4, 59.7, 60.3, 59.8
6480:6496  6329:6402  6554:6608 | -0.4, 60.1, 59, 59.5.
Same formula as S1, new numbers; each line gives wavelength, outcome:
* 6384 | 58.5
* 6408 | 55.1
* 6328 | 56.1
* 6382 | 60.3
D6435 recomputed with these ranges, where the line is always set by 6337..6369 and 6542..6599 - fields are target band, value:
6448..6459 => -0.1 angstrom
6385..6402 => 0.5 angstrom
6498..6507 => 0.2 angstrom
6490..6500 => 0.5 angstrom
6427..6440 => 0.1 angstrom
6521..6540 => -0.5 angstrom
